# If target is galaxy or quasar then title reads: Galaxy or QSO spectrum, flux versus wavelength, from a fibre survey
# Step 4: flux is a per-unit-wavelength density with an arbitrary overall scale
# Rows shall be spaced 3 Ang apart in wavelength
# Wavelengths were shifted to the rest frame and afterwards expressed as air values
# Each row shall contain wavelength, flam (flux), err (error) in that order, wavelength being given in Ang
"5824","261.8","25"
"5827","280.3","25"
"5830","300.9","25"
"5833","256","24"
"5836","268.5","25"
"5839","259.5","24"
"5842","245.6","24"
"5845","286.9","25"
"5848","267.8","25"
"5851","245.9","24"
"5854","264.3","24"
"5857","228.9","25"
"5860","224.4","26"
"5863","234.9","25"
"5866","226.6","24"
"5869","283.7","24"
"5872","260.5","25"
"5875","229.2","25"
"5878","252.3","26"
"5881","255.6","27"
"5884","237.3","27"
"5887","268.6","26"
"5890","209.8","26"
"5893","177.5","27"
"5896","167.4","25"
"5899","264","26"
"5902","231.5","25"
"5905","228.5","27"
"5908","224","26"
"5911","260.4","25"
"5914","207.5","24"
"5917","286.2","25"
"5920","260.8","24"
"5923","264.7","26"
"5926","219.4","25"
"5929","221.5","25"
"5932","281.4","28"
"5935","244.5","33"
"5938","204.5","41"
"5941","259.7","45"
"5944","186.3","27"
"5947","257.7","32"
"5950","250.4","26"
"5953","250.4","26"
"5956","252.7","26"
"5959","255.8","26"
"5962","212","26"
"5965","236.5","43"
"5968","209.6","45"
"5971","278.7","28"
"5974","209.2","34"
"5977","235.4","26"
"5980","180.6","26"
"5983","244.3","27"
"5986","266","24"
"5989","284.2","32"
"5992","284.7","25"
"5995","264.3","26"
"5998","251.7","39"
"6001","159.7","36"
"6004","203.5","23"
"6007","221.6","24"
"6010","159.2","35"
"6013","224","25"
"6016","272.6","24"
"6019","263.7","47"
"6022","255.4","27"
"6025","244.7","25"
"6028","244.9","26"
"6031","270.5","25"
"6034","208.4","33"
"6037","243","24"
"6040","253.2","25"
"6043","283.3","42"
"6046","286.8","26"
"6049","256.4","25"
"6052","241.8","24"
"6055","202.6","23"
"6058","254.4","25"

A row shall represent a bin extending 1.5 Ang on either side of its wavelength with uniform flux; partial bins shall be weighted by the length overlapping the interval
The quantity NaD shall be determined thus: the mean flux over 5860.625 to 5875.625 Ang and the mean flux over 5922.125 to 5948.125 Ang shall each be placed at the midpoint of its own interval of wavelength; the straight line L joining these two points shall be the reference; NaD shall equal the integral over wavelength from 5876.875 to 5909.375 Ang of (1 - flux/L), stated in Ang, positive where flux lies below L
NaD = 1.9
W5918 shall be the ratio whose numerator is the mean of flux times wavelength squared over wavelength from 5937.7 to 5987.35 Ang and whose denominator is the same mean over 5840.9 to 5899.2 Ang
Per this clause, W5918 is 1.01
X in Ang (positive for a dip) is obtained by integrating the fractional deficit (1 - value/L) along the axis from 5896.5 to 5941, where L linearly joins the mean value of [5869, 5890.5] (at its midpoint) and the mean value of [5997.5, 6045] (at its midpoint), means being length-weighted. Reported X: 0.7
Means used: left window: 249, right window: 235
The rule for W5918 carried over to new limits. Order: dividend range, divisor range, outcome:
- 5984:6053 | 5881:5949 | 1.08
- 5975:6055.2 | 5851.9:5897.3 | 1.08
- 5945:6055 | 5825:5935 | 1.02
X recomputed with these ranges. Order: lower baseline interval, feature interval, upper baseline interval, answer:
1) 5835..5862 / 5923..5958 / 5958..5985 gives -0.7 Ang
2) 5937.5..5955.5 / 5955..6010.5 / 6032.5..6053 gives 2.3 Ang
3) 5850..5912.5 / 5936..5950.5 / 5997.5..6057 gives 0.4 Ang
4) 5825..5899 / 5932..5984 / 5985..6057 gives 2.2 Ang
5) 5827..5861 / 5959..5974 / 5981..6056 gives 0.9 Ang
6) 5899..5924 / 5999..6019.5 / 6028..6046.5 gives 3.2 Ang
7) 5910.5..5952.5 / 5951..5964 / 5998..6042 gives -0.2 Ang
